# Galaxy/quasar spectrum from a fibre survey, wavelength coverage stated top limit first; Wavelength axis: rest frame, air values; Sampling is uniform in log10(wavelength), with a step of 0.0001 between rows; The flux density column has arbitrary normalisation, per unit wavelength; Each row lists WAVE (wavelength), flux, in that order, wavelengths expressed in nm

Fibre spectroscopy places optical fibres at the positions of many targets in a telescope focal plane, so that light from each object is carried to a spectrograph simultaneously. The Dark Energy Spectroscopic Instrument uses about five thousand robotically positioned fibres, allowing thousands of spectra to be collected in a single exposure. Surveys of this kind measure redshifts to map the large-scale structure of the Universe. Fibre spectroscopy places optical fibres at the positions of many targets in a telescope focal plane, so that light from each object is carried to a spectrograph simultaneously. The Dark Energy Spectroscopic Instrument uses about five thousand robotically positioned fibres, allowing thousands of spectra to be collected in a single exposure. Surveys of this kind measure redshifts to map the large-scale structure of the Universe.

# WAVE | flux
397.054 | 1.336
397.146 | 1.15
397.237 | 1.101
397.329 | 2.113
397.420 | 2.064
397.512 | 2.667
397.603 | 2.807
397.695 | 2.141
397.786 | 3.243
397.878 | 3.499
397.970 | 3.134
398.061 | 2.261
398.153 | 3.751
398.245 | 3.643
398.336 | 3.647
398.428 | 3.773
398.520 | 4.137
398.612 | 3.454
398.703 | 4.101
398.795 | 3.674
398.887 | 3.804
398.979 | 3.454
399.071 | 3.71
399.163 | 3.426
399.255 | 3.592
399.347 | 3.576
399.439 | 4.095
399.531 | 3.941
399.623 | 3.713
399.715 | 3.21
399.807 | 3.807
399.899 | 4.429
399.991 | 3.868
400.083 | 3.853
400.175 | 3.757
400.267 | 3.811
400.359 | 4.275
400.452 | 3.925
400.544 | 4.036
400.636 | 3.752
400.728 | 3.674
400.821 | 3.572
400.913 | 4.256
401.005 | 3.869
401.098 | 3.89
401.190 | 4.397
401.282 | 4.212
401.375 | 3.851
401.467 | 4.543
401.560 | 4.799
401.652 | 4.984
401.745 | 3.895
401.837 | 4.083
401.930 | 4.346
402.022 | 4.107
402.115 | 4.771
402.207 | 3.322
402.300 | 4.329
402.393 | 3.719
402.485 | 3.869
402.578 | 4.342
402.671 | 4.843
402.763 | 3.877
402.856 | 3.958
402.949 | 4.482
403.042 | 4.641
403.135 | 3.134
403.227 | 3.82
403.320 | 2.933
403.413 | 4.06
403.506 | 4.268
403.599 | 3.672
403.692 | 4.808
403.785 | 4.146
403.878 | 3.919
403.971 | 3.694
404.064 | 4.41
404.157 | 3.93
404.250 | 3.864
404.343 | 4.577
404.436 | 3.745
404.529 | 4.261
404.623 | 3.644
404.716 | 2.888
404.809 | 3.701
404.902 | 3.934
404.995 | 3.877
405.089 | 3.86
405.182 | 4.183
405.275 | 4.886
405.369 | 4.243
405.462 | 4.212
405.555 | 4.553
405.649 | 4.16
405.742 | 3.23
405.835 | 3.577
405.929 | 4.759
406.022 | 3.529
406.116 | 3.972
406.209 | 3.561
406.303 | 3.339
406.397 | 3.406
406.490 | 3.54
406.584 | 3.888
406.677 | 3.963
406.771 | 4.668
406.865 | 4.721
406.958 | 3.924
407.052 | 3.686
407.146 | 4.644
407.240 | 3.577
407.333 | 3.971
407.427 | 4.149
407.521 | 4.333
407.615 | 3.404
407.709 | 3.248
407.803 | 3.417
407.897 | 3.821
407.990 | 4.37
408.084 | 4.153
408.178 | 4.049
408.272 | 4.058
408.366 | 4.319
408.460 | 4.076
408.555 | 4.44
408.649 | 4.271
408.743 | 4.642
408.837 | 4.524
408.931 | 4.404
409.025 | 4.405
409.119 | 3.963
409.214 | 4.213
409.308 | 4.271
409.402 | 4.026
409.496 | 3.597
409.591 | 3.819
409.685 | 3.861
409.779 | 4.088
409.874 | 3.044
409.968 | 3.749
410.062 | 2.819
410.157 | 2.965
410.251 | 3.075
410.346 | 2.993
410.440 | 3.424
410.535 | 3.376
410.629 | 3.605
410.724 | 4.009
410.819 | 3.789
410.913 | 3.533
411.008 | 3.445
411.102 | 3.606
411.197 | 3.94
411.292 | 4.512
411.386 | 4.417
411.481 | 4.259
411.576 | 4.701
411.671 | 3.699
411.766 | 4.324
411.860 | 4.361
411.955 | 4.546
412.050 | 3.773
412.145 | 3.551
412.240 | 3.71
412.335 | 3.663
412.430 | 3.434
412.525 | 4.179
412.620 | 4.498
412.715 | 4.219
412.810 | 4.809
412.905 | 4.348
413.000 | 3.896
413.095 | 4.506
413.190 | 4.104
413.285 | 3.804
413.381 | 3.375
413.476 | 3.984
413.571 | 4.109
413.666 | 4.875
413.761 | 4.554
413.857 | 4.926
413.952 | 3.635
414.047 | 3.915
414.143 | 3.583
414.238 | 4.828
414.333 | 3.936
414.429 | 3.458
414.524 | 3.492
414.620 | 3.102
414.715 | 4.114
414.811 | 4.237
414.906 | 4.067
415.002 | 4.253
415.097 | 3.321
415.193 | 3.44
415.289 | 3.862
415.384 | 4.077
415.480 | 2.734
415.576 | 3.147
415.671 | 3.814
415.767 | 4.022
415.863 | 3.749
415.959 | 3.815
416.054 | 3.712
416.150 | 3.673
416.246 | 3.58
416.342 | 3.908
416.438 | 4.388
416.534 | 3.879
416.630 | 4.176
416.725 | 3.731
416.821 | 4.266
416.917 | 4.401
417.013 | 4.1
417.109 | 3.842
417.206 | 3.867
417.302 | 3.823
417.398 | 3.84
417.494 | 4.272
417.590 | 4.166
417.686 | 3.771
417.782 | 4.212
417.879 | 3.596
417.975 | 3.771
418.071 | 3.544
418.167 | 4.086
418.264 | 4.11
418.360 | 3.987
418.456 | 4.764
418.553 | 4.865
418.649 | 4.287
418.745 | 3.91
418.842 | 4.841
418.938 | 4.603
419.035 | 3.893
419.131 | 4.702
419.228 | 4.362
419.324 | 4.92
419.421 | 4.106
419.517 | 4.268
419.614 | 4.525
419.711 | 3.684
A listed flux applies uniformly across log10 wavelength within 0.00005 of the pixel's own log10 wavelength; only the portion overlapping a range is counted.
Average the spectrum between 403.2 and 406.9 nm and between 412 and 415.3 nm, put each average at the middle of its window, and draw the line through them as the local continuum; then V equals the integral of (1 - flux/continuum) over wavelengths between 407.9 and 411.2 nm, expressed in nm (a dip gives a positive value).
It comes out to 0.10 nm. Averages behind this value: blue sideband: 3.96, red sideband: 3.99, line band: 3.85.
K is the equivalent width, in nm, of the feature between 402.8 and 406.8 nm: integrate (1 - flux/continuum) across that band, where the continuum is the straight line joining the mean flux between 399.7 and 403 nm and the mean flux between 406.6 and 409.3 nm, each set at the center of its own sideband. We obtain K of 0.152 nm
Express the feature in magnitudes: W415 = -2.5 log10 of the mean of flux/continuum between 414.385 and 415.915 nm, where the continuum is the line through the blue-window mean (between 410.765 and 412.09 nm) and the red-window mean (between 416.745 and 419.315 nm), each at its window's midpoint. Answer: 0.12 mag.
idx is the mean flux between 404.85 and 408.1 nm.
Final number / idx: 3.96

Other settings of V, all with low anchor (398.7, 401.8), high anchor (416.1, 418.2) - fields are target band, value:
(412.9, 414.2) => -0.06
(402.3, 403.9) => -0.04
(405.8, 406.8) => 0.03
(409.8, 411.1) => 0.18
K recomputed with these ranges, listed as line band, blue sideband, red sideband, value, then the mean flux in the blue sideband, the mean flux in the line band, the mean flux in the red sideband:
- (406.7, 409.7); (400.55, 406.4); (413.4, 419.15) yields -0.065 nm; 4.02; 4.1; 3.99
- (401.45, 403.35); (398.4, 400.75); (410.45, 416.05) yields -0.151 nm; 3.8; 4.14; 3.94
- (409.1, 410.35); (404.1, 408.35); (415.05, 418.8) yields 0.101 nm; 3.95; 3.62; 3.91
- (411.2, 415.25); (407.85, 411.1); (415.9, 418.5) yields -0.152 nm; 3.86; 4.06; 3.97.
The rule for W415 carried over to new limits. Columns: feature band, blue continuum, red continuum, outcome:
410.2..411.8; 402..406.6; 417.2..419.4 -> 0.08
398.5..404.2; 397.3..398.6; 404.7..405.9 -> -0.14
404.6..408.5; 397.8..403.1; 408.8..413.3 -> -0.01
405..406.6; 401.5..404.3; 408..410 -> 0.05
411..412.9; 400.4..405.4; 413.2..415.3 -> -0.04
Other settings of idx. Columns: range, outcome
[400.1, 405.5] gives 4.05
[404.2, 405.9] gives 3.97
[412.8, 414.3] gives 4.19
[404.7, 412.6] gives 3.92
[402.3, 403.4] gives 3.98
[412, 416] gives 3.93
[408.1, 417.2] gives 3.93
